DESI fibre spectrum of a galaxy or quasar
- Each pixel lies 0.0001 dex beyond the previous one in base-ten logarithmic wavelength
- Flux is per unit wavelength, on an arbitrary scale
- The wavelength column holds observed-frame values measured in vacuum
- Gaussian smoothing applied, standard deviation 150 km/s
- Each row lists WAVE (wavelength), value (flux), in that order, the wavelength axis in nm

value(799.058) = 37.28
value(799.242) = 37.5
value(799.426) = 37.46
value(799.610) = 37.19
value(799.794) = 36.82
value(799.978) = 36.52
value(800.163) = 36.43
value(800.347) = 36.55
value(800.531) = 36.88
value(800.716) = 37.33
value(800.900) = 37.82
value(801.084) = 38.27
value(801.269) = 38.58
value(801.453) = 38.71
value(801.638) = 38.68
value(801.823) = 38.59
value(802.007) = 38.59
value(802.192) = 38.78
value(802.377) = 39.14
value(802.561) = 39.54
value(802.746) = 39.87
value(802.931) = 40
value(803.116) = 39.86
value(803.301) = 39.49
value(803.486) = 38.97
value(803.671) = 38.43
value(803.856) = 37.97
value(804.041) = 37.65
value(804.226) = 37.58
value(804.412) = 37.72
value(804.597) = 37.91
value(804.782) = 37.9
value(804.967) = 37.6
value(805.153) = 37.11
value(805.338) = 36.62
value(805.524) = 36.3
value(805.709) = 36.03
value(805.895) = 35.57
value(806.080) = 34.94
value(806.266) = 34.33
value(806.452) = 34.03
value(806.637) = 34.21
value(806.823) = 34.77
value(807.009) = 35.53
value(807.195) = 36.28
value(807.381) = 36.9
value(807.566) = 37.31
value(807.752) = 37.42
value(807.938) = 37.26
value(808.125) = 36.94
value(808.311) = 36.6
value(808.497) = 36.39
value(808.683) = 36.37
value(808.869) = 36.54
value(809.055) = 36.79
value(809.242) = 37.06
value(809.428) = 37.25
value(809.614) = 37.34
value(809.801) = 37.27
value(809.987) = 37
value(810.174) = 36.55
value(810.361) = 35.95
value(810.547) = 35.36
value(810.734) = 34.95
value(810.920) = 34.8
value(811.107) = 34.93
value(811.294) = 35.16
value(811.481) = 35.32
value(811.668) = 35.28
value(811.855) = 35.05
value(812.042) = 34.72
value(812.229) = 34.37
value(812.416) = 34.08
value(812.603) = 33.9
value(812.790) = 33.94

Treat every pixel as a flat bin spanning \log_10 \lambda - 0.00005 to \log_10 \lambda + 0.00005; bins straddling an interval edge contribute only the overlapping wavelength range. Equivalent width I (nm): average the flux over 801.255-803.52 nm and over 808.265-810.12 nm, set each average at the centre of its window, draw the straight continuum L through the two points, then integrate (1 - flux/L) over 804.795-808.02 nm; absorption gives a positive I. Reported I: 0.15 nm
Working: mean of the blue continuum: 39.2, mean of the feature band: 36.1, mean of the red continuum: 36.9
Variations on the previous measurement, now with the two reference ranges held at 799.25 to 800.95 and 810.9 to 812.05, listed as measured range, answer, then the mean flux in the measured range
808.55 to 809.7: -0.05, 36.9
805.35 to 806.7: 0.03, 35.2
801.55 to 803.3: -0.13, 39.2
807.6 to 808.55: -0.04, 36.9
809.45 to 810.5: -0.04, 36.8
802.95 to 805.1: -0.12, 38.3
